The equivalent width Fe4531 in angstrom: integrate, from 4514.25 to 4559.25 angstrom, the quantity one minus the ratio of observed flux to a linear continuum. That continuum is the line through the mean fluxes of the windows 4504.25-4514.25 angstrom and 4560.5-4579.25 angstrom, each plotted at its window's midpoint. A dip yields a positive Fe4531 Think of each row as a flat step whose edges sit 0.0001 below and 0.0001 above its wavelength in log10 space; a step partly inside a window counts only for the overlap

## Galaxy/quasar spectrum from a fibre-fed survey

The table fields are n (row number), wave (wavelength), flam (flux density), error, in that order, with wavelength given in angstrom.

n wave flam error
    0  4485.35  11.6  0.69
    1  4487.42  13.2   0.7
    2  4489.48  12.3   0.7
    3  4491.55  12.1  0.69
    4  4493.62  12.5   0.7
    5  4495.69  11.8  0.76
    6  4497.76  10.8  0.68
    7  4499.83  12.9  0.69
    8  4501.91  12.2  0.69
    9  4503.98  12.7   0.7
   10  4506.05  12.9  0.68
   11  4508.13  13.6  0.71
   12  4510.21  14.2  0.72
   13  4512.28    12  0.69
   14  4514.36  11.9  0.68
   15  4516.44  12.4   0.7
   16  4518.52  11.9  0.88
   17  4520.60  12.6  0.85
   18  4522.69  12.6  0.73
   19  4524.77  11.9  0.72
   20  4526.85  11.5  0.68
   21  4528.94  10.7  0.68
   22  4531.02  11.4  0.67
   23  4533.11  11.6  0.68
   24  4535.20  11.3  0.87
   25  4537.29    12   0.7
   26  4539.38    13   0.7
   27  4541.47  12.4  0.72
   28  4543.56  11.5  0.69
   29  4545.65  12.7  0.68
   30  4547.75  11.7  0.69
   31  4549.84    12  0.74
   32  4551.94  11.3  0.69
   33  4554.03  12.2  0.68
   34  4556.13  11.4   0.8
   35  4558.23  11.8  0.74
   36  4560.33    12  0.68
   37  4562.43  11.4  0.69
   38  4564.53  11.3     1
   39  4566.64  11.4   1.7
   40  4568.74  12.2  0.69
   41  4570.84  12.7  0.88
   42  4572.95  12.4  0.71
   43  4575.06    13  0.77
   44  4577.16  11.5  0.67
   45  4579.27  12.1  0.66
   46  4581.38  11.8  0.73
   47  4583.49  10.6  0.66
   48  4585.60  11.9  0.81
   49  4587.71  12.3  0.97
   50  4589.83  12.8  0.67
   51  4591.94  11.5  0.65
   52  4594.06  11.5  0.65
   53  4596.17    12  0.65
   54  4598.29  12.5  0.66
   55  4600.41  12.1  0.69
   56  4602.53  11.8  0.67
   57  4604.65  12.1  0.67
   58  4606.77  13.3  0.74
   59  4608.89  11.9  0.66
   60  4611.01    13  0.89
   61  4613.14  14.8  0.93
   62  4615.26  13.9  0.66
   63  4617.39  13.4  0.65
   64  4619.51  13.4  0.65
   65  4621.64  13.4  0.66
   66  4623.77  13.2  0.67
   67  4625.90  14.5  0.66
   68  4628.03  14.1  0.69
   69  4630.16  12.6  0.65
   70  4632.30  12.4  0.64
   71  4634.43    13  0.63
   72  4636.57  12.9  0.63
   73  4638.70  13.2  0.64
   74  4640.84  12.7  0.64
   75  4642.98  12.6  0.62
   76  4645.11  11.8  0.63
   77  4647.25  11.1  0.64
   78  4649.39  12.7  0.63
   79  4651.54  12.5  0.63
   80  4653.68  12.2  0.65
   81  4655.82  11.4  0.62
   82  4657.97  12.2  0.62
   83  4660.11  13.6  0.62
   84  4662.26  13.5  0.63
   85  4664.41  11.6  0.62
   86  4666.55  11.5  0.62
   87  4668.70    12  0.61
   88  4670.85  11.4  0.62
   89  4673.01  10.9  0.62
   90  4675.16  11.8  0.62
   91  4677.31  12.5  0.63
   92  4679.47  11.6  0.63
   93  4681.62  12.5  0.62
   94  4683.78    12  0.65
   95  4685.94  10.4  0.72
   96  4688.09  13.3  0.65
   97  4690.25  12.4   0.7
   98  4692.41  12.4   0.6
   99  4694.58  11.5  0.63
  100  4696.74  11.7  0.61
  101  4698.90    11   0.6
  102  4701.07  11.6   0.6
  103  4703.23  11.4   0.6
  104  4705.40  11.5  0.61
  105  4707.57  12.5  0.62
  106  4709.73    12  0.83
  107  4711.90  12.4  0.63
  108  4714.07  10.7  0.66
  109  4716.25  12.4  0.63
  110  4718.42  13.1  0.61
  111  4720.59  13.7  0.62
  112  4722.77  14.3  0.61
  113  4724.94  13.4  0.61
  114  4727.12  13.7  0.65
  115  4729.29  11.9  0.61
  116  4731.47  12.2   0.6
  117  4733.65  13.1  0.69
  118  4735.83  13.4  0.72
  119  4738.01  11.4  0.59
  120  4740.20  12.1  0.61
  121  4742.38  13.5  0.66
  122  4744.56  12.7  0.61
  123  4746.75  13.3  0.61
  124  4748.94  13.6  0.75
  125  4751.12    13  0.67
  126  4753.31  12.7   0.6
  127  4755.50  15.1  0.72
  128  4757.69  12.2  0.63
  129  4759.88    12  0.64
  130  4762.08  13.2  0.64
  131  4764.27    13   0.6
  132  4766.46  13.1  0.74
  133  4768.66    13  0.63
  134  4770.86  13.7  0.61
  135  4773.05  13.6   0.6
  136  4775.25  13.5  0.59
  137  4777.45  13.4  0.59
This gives 2.35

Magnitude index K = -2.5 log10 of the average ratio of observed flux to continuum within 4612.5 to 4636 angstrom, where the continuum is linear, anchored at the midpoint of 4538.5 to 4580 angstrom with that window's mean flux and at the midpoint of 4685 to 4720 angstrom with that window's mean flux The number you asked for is -0.13 mag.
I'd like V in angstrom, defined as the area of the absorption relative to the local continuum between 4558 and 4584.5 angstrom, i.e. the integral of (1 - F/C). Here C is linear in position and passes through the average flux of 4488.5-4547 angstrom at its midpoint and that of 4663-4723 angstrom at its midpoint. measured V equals 0.6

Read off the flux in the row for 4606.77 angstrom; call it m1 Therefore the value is 13.3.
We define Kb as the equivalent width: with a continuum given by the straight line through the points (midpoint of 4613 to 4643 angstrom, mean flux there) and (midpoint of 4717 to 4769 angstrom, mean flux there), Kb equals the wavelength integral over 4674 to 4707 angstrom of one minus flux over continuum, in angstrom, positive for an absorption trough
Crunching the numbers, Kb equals 3.3 angstrom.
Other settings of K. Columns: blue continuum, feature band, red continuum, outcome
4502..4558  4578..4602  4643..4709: 0.01 mag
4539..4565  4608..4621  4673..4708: -0.13 mag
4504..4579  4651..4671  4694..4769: 0.02 mag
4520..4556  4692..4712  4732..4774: 0.09 mag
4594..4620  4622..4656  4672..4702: -0.03 mag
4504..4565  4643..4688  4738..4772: 0.06 mag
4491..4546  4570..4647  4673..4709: -0.05 mag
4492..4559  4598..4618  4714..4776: -0.04 mag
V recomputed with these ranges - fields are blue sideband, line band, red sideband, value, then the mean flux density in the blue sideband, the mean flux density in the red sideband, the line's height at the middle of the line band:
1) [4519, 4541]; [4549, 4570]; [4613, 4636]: 1.12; 11.9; 13.5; 12.4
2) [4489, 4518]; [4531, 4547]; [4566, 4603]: 0.31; 12.4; 12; 12.3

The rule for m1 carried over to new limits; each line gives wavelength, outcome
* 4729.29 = 11.9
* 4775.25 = 13.5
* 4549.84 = 12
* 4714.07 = 10.7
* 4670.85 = 11.4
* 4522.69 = 12.6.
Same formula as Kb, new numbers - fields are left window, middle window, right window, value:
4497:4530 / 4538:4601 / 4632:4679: 1.6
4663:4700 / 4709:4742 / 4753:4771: -0.4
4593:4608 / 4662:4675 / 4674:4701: 0.3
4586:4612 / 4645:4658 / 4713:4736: 0.5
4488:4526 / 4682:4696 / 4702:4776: 0.8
